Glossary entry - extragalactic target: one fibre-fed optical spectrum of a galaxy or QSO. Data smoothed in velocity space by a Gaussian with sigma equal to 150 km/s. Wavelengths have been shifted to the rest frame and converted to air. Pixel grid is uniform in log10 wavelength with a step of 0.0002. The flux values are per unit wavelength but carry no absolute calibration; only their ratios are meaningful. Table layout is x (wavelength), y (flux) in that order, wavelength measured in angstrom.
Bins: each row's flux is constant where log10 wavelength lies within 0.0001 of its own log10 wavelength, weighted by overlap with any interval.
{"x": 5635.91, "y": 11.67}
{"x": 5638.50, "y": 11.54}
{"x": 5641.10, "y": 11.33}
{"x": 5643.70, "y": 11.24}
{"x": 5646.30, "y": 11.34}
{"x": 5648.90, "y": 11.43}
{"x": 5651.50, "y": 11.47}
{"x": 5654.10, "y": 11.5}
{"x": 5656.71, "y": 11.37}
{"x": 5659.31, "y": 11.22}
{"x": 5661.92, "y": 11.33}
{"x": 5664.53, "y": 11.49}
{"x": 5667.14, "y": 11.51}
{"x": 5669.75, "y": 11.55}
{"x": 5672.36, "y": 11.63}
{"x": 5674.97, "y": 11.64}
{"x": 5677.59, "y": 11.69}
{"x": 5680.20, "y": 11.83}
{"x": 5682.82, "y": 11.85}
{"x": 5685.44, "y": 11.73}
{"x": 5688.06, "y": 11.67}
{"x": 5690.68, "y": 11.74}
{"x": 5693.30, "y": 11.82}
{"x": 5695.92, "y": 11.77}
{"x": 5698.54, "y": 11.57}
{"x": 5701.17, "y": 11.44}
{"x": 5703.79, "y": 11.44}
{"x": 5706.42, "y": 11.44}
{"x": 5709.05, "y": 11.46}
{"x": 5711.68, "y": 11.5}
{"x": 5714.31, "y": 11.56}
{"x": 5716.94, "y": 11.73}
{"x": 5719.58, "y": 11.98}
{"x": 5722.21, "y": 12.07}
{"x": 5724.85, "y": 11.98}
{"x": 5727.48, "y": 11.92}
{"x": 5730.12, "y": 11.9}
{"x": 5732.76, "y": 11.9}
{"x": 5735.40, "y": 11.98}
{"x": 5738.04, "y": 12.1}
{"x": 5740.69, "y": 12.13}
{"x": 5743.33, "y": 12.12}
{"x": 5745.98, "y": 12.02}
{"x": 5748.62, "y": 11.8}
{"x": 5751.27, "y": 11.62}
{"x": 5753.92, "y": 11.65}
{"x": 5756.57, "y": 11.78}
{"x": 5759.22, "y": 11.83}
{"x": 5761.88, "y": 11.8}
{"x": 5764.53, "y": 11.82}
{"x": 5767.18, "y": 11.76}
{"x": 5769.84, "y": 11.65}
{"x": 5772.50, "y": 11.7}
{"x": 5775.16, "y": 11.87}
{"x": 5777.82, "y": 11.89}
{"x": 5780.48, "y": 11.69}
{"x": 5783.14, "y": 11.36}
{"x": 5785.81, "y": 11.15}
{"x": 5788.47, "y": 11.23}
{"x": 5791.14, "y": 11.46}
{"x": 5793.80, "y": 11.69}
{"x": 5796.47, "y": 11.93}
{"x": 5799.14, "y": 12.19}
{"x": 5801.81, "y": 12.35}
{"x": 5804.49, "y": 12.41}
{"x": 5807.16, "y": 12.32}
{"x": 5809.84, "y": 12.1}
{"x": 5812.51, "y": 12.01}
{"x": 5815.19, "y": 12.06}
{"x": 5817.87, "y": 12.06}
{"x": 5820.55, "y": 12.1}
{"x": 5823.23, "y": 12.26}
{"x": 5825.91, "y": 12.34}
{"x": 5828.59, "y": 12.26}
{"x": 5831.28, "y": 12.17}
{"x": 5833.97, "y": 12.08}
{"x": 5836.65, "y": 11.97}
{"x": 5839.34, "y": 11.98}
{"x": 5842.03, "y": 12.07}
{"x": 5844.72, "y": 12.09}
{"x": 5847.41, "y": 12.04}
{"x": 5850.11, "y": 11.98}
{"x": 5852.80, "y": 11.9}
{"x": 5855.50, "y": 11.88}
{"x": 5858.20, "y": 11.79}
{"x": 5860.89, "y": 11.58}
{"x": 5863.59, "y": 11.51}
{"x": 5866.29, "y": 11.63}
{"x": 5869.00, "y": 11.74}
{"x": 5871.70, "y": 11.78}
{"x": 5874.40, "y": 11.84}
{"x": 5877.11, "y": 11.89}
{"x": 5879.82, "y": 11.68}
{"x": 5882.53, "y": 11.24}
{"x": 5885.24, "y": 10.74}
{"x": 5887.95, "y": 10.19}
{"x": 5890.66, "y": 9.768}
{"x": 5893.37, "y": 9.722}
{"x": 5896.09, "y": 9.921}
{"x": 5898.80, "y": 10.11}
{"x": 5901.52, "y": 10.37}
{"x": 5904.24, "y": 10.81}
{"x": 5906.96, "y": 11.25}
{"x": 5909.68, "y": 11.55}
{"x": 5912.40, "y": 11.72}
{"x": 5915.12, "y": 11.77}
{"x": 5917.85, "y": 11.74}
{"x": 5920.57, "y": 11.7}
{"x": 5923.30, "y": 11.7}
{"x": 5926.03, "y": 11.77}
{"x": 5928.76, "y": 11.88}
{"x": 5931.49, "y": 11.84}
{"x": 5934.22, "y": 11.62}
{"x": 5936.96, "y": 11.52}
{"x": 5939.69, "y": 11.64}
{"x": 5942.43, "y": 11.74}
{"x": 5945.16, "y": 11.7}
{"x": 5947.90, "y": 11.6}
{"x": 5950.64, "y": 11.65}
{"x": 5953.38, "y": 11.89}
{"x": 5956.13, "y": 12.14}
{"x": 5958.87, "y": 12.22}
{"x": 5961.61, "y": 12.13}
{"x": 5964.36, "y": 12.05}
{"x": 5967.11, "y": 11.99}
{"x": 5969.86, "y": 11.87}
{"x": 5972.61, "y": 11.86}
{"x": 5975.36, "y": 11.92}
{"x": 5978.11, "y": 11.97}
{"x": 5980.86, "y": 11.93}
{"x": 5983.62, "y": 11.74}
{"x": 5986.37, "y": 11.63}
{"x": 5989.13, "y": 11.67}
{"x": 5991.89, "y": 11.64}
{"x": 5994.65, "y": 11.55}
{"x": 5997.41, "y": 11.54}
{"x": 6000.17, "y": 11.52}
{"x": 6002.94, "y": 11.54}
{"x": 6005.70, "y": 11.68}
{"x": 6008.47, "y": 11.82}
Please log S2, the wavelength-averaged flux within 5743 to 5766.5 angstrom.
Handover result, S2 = 11.8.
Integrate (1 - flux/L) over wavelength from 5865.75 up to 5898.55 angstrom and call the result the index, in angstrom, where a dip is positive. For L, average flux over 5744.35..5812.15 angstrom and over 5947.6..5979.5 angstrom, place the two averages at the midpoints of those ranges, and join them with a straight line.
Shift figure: 2.55 angstrom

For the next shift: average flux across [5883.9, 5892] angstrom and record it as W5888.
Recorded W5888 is 10.2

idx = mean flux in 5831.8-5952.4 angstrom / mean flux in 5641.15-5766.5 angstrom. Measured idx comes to 1.0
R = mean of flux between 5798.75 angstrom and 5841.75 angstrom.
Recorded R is 12.2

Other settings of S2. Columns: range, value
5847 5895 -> 11.4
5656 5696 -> 11.6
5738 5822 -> 11.9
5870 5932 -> 11.2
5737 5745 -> 12.1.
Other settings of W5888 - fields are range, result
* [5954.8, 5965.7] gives 12.1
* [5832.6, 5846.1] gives 12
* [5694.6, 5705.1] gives 11.6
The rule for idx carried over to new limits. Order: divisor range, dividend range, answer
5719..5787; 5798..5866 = 1.02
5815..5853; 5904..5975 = 0.97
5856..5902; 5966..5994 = 1.07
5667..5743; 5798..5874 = 1.02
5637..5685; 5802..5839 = 1.06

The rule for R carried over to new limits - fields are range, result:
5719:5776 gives 11.9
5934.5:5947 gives 11.6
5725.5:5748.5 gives 12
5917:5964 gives 11.8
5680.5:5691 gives 11.7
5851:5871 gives 11.7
